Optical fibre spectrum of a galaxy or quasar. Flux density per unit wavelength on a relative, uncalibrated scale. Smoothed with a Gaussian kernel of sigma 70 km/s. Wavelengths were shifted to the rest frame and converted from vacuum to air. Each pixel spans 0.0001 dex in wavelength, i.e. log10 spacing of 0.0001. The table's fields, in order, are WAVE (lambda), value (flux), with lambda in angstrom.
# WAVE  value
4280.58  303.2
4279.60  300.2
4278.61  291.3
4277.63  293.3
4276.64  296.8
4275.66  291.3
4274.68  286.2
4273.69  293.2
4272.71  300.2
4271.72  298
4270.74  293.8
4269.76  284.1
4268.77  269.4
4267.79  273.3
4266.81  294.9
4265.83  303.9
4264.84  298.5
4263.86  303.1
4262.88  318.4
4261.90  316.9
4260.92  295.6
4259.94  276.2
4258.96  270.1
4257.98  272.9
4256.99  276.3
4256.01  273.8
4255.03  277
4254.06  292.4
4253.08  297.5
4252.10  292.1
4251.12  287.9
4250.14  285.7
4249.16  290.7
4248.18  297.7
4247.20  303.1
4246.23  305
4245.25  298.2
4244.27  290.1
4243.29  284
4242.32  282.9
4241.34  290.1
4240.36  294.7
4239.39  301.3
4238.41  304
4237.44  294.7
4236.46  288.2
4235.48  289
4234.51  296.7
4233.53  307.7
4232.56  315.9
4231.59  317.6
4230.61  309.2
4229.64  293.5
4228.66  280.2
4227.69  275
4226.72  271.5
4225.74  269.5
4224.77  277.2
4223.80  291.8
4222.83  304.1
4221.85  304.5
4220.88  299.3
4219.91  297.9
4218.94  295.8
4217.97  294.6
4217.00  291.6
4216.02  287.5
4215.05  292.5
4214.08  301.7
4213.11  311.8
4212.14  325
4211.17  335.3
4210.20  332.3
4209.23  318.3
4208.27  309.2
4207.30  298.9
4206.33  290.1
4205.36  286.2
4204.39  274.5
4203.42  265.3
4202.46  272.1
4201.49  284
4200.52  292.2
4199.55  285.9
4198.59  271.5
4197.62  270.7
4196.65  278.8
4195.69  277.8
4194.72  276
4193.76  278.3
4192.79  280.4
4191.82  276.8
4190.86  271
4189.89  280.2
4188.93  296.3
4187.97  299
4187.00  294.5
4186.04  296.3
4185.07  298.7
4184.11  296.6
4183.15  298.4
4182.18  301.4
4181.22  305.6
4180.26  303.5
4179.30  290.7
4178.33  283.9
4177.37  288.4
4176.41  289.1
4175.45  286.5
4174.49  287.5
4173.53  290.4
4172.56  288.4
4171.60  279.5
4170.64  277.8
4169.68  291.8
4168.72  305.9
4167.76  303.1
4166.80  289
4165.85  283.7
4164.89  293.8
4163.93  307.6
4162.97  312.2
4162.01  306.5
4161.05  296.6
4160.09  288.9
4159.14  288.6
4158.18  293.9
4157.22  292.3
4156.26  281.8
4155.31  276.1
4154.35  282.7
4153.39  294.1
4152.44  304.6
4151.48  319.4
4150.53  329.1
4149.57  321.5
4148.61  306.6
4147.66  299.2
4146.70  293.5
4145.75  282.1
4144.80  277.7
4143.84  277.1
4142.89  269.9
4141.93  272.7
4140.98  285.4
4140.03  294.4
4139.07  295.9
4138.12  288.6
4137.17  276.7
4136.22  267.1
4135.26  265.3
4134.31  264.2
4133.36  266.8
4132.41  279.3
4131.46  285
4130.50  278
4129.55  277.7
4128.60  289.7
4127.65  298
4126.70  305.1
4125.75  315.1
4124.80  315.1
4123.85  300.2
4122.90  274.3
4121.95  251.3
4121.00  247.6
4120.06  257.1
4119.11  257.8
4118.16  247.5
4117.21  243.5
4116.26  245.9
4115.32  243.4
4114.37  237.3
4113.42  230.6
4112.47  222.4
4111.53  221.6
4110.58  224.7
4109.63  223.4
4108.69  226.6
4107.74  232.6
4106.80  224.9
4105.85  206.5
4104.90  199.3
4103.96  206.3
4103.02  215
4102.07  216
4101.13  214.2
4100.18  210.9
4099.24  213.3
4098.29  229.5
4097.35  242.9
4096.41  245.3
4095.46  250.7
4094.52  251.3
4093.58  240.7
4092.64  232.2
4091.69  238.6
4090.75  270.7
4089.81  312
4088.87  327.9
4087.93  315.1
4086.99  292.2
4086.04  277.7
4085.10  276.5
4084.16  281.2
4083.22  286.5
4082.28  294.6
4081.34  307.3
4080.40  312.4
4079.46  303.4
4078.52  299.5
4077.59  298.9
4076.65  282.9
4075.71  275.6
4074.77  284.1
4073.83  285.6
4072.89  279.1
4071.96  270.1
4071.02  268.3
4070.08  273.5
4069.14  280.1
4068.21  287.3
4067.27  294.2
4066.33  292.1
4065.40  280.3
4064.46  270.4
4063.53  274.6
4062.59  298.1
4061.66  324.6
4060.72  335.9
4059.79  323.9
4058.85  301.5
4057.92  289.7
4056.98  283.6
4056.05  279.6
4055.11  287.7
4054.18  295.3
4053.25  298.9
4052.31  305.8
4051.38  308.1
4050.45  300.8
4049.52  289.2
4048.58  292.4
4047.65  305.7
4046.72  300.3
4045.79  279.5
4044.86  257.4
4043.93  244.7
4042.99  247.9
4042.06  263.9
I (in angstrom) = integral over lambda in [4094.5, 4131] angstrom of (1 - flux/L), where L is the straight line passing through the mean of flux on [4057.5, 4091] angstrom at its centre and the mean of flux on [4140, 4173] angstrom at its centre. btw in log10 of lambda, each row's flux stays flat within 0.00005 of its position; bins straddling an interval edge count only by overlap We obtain 5.9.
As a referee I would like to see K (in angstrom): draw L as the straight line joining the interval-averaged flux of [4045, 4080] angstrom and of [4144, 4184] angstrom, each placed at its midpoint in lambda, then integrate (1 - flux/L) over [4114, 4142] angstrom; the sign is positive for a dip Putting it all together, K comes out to 1.84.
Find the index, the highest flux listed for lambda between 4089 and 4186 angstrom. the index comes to 329.1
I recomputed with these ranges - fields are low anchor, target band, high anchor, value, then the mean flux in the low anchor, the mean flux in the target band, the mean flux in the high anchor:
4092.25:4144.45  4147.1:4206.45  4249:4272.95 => -5.0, 254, 291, 290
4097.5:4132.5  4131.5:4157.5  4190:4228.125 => -2.7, 247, 288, 290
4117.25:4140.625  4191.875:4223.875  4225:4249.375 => -0.4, 278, 293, 294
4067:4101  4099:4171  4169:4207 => 2.4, 274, 271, 286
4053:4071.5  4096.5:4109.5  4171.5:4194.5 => 3.2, 292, 219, 290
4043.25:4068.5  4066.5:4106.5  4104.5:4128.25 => 0.9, 292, 265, 250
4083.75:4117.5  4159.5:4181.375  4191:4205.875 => -2.1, 243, 293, 278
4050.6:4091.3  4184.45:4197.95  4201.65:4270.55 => 0.4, 293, 284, 294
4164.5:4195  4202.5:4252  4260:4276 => -0.6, 290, 296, 295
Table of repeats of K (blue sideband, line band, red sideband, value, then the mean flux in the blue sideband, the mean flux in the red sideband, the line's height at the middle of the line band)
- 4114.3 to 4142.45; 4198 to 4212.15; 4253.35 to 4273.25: -0.6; 275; 290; 283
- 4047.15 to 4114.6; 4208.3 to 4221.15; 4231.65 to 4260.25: -0.9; 270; 291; 287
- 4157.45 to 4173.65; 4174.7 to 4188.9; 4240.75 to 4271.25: -0.1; 294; 290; 293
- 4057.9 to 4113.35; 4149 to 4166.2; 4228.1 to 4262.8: -1.3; 266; 293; 278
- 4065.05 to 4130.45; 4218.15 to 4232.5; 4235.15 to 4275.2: -0.3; 263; 291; 286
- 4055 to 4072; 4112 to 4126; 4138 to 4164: 1.6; 291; 294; 293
